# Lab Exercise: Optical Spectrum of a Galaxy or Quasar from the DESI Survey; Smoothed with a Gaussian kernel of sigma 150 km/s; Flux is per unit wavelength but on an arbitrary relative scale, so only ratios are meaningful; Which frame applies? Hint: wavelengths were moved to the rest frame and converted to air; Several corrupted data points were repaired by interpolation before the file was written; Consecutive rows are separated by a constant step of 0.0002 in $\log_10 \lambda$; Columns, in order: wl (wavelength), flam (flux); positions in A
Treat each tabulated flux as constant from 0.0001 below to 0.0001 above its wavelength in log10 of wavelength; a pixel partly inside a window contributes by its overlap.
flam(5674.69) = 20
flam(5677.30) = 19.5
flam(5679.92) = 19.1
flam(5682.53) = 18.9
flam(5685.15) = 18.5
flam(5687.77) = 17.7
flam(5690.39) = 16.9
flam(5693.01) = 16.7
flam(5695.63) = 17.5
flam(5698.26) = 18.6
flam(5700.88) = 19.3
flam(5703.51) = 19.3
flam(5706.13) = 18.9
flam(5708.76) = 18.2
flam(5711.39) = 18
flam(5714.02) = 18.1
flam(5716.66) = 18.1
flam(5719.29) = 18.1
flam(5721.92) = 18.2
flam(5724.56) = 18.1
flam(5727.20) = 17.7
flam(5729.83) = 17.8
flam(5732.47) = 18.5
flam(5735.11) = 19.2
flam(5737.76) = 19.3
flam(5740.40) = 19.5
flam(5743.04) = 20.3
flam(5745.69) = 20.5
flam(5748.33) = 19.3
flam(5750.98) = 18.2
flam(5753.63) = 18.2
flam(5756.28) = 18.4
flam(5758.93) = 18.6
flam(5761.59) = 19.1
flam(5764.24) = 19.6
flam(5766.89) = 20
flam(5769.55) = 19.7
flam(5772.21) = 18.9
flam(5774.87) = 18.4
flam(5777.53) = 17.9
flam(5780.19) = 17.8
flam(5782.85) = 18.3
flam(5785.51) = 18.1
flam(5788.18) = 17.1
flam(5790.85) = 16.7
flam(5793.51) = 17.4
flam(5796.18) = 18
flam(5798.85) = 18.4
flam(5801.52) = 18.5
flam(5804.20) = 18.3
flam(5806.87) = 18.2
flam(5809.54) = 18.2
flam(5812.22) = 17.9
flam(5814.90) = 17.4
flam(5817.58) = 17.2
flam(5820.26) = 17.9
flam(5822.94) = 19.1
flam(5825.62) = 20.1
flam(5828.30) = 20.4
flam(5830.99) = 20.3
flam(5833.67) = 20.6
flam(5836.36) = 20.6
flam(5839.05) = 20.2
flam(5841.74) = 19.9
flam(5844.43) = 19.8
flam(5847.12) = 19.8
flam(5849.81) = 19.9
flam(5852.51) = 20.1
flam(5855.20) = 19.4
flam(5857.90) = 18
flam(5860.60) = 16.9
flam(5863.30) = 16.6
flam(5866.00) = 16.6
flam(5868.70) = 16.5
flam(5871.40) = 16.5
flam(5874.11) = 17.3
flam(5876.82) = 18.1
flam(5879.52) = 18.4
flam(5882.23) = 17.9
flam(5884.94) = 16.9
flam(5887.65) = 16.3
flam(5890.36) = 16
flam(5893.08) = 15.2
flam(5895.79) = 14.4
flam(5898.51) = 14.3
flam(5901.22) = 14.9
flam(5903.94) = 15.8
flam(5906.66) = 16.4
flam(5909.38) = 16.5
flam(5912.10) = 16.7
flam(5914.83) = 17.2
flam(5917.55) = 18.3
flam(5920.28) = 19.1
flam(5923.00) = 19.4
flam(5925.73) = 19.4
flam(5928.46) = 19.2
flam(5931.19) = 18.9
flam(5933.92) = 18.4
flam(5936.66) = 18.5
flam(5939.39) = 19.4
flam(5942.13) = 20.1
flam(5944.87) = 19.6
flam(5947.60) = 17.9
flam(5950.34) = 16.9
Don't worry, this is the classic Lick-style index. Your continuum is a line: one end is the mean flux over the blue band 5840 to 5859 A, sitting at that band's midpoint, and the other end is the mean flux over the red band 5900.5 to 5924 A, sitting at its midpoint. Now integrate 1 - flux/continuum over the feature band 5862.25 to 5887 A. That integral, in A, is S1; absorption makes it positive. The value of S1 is 1.9 A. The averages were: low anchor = 19.6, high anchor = 17.2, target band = 17.2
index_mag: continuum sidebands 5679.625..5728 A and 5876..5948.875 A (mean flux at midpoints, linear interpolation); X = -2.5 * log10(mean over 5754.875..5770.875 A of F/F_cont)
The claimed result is -0.07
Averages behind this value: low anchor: 18.2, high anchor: 17.5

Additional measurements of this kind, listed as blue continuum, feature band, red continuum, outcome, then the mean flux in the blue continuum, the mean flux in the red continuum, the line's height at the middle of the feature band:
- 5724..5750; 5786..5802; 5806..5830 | 0.06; 19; 18.5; 18.7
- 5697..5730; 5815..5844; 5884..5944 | -0.10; 18.4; 17.4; 17.8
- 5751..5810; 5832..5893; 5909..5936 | 0.01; 18.4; 18.4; 18.4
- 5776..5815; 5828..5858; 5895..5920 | -0.16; 17.9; 16.2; 17.2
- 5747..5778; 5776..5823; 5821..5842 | 0.10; 18.9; 20.1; 19.5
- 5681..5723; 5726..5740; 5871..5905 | -0.04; 18.2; 16.3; 17.9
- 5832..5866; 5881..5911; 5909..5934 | 0.18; 19.2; 18.4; 18.7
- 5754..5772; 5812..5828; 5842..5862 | 0.04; 19.2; 19.2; 19.2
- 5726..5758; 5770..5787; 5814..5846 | 0.05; 18.9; 19.5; 19.2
